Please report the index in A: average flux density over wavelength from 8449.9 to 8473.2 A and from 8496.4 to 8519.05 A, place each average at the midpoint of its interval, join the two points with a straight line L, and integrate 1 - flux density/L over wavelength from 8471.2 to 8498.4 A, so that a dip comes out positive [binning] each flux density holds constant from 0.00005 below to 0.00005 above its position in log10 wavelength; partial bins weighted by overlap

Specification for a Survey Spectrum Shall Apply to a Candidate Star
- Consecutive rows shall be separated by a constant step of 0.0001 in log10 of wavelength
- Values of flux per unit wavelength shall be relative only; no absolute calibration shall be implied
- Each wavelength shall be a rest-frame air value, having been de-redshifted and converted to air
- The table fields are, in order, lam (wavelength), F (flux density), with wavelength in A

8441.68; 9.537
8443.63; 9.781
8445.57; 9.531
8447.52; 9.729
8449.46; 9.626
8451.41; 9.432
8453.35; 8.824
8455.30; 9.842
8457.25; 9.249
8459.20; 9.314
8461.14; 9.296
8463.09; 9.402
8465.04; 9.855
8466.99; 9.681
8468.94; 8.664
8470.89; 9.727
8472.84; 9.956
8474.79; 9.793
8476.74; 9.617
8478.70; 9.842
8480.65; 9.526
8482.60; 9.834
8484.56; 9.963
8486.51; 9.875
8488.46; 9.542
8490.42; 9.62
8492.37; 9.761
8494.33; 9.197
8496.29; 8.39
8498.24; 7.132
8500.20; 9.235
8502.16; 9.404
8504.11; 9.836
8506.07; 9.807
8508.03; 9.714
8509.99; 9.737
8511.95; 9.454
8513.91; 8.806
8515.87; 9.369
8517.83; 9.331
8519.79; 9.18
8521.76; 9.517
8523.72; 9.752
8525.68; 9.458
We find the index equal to -0.5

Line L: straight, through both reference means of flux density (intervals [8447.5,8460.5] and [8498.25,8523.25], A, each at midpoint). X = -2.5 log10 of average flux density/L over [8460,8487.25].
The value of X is -0.03 mag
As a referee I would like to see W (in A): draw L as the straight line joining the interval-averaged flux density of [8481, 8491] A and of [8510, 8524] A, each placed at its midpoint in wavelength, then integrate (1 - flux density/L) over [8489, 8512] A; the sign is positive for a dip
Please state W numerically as 0.7 A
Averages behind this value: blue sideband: 9.76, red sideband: 9.35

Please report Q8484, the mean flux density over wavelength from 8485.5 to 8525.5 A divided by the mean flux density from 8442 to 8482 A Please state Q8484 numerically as 0.98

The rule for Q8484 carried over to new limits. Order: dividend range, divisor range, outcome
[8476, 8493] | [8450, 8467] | 1.03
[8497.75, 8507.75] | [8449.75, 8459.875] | 0.99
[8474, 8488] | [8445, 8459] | 1.03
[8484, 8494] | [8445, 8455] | 1.03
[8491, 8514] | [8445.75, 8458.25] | 0.98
